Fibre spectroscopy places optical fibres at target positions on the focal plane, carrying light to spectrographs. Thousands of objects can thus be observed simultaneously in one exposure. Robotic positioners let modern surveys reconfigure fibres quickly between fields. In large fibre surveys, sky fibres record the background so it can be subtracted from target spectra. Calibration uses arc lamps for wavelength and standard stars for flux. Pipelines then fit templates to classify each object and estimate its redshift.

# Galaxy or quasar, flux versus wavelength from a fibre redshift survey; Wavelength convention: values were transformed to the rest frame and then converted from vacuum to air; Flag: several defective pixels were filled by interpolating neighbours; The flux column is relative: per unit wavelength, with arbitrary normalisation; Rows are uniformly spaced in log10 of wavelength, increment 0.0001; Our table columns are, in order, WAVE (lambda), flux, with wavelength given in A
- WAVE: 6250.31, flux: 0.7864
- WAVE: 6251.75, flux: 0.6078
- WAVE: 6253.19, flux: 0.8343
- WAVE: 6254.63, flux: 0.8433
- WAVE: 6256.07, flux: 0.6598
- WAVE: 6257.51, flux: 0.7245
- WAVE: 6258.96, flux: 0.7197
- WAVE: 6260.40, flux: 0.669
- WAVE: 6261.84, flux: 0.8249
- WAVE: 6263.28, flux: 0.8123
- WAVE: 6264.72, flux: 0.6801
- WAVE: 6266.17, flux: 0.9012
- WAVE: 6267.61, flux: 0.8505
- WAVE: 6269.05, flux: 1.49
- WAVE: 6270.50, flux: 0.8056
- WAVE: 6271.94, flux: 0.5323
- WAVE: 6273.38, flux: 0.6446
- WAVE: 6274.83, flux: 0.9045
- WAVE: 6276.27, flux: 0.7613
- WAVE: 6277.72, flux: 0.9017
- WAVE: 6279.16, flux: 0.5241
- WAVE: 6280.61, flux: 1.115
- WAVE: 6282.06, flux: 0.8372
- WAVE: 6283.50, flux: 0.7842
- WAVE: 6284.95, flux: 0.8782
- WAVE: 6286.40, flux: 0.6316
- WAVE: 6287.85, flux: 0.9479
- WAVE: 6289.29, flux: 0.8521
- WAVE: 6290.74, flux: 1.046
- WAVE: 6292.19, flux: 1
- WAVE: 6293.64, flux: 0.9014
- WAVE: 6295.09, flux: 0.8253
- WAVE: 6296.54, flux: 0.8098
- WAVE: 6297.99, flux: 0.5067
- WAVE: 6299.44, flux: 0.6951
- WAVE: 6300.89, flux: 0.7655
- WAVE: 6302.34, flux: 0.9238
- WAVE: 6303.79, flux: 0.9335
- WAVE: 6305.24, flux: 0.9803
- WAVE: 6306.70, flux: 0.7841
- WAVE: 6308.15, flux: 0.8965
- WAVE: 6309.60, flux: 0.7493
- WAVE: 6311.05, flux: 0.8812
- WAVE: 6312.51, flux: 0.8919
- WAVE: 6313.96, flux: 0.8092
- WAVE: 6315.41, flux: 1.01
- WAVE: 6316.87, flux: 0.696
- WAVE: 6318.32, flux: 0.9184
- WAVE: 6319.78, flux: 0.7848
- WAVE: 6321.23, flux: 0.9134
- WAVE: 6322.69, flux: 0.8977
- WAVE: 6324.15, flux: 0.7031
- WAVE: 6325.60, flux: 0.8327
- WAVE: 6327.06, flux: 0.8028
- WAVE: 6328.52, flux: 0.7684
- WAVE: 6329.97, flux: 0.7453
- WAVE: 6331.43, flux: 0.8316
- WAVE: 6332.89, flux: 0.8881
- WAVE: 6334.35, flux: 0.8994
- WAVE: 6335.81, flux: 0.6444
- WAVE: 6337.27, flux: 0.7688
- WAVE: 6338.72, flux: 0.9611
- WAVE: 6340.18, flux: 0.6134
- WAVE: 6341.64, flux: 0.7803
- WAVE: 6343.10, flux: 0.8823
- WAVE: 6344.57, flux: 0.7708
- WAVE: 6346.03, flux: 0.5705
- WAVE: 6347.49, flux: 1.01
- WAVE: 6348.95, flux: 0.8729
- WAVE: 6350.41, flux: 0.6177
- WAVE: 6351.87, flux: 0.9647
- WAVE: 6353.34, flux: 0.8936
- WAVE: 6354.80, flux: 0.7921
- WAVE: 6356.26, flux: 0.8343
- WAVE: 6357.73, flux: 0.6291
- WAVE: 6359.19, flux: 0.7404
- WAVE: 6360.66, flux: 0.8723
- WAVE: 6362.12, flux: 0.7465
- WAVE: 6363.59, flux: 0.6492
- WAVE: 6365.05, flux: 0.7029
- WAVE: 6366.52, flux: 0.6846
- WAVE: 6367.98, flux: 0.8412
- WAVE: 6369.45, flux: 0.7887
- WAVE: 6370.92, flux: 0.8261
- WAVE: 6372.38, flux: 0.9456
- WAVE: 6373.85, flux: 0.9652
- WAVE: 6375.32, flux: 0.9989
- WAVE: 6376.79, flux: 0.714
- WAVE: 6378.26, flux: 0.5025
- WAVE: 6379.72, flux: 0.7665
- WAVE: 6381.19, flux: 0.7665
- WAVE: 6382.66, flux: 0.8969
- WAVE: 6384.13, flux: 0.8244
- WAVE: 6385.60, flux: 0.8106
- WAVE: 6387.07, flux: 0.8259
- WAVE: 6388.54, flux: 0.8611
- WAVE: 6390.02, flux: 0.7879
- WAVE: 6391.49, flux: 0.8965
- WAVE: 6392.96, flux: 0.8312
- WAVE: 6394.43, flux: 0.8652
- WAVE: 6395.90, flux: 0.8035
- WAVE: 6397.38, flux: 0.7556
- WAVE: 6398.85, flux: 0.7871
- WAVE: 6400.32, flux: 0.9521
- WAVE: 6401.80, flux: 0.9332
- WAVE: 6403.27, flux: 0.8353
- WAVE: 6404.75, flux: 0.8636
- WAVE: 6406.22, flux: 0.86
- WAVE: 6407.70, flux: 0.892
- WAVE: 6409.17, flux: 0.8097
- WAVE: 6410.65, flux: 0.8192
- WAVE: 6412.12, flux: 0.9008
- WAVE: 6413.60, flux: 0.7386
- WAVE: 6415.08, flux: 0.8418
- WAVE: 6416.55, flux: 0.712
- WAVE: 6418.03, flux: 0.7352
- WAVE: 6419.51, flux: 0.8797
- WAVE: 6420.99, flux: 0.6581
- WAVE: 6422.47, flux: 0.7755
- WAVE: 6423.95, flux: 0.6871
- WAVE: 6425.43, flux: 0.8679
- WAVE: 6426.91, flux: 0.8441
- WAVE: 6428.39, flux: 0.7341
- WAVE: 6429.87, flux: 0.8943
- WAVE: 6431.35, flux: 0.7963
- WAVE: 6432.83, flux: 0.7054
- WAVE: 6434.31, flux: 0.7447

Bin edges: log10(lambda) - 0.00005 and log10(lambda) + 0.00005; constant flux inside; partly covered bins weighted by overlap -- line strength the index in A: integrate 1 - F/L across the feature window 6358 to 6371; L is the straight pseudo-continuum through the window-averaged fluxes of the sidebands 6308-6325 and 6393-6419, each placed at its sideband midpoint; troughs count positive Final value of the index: 1.3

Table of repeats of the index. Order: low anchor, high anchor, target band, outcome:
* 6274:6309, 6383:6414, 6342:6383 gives 2.4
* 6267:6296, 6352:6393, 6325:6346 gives 0.9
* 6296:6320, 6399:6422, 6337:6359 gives 0.8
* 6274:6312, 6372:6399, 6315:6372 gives 2.1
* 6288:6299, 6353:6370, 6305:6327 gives -0.7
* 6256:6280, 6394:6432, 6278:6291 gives -0.7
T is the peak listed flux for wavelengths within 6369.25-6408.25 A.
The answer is 0.9989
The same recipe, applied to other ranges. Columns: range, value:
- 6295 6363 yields 1.01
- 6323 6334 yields 0.8881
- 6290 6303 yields 1.046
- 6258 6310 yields 1.49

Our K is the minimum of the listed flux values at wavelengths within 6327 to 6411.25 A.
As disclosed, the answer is 0.5025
